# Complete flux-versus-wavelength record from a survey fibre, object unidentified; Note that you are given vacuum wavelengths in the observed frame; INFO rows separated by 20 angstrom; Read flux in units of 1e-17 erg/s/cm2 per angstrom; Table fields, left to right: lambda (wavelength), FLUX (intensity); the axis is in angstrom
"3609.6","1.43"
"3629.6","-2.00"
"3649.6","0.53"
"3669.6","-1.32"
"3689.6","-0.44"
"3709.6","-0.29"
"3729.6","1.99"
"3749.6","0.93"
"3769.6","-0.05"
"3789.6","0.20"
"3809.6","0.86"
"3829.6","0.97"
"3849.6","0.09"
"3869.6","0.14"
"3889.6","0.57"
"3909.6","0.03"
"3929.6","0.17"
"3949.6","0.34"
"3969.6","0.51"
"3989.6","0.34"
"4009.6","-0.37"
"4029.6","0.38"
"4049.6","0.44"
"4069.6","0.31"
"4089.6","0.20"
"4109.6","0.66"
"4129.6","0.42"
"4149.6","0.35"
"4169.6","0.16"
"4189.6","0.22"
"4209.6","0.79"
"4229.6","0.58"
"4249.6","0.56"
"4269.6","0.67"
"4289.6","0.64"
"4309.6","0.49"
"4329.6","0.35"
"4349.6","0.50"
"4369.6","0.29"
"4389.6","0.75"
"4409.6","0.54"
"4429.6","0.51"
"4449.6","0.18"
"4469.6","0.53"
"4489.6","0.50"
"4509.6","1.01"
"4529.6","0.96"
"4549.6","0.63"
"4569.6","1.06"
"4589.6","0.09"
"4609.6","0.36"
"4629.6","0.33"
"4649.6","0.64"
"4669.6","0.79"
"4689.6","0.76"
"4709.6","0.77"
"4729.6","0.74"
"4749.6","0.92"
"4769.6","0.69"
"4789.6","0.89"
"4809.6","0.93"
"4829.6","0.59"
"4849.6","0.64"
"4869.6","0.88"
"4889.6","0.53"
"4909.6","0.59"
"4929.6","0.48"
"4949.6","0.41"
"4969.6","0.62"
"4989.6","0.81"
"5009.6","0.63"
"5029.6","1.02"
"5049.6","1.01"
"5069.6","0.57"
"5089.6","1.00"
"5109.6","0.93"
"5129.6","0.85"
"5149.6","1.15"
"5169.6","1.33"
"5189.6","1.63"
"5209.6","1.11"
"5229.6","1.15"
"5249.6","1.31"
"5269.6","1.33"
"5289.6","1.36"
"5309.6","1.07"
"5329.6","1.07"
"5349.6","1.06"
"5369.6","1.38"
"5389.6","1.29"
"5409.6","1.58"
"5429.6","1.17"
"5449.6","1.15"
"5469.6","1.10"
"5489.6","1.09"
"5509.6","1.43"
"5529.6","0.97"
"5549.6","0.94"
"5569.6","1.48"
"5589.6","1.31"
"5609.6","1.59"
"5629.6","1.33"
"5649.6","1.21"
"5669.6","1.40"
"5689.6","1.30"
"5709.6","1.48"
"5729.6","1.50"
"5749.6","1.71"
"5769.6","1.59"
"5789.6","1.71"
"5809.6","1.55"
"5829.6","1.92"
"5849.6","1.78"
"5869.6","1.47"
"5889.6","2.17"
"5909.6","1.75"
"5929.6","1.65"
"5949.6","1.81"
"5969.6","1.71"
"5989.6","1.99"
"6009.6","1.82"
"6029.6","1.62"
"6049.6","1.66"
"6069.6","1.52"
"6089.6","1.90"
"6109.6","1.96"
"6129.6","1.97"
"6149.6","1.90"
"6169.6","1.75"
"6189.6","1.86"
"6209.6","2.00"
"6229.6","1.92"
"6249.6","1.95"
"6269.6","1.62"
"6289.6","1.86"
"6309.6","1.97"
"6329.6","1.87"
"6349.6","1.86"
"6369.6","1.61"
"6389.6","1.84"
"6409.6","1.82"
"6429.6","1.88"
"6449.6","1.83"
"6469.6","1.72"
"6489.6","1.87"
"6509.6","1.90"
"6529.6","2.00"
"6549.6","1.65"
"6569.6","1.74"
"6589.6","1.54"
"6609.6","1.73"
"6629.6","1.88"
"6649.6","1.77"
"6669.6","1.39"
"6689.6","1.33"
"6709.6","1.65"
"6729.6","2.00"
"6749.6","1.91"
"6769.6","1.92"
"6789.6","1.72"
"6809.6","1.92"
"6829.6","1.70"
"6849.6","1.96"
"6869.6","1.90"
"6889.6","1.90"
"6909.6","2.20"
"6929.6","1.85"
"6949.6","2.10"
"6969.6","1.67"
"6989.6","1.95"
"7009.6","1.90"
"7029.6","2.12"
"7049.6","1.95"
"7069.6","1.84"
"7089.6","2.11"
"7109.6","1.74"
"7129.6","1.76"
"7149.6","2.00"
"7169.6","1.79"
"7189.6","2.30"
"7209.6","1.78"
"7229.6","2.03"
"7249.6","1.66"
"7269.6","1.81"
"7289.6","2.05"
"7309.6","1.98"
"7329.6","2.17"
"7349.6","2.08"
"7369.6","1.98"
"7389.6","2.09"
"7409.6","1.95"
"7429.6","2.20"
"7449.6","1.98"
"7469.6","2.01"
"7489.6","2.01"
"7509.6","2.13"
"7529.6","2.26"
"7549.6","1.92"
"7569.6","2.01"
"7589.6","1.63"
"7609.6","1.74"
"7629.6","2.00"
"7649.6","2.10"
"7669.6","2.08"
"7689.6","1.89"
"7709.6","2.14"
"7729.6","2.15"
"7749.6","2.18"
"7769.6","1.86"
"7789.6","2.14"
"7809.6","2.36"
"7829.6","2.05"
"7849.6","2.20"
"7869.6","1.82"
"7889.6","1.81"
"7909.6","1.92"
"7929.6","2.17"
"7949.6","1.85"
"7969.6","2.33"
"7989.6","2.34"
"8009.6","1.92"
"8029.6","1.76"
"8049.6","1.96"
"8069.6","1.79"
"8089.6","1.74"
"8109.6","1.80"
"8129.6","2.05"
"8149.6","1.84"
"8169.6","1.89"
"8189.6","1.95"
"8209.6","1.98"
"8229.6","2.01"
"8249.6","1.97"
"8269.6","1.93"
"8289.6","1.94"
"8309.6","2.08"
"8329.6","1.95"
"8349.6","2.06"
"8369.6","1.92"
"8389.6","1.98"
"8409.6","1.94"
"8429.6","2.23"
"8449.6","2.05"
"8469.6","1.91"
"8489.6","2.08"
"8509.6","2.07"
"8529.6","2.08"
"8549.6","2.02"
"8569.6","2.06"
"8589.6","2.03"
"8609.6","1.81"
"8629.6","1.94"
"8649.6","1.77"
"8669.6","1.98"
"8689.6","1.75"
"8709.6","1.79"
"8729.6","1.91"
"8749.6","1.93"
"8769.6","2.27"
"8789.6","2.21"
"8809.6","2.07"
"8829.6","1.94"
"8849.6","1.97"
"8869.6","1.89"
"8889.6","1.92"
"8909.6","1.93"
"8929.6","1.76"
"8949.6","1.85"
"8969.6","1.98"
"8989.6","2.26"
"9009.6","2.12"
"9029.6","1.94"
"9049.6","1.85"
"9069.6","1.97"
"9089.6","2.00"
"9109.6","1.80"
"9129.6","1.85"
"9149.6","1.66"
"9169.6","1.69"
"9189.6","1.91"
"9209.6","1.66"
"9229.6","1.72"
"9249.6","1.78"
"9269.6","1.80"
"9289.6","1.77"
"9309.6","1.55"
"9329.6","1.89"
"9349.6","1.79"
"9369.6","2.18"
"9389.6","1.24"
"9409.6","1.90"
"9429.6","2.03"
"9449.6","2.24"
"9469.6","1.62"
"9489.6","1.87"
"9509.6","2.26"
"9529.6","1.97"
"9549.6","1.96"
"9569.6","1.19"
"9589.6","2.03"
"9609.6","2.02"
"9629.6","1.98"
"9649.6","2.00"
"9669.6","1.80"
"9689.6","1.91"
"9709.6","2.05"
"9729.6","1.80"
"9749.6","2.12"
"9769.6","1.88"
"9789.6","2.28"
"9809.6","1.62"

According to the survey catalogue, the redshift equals 0.29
